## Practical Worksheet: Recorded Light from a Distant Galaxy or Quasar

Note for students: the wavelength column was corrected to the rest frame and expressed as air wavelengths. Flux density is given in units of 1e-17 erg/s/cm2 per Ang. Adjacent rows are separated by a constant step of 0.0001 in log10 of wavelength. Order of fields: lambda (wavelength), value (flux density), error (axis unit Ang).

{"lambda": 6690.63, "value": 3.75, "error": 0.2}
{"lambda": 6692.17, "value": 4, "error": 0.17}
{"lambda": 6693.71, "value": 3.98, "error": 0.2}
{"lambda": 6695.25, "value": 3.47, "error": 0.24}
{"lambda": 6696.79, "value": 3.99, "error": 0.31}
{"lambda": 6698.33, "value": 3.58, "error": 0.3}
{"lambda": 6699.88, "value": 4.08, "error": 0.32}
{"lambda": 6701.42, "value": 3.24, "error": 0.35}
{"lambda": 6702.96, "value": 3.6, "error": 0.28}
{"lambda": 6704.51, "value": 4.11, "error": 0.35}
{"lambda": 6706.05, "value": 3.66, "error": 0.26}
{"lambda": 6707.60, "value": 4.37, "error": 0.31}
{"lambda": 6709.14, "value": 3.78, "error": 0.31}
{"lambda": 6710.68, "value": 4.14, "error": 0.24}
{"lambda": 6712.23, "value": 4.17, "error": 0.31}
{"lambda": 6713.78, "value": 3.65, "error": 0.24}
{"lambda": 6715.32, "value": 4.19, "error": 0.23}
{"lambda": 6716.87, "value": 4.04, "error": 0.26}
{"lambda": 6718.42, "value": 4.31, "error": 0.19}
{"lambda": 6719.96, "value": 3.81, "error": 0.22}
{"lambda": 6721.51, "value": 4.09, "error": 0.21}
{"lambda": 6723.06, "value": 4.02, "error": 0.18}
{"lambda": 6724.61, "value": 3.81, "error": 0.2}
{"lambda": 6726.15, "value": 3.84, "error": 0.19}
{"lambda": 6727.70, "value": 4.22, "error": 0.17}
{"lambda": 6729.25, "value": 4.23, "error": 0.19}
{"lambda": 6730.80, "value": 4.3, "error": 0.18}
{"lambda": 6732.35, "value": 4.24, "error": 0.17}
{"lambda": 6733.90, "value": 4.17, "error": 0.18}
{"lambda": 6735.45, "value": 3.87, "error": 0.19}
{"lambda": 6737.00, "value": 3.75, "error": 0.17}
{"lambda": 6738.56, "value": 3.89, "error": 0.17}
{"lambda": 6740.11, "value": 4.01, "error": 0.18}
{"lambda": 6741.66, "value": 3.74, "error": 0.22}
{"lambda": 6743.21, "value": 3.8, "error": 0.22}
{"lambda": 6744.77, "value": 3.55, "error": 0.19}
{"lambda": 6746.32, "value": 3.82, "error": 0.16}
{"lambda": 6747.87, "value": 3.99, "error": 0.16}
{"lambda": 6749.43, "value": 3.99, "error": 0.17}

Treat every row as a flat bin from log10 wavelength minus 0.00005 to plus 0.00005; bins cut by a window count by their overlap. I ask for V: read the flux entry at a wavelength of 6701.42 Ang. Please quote 3.24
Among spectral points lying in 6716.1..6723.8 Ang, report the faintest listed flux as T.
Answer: 3.81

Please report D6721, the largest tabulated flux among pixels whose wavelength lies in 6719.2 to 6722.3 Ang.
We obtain 4.09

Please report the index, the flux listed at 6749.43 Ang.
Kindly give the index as 3.99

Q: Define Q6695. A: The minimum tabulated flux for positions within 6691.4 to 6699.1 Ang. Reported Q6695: 3.47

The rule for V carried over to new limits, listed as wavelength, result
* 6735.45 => 3.87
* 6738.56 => 3.89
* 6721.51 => 4.09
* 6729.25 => 4.23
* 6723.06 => 4.02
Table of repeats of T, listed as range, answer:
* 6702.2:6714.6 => 3.6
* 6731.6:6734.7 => 4.17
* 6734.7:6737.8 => 3.75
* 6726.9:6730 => 4.22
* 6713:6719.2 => 3.65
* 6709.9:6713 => 4.14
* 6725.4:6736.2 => 3.84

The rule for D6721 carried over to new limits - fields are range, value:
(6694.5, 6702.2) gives 4.08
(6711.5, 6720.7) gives 4.31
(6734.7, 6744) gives 4.01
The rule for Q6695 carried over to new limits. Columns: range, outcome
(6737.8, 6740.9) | 3.89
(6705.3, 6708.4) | 3.66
